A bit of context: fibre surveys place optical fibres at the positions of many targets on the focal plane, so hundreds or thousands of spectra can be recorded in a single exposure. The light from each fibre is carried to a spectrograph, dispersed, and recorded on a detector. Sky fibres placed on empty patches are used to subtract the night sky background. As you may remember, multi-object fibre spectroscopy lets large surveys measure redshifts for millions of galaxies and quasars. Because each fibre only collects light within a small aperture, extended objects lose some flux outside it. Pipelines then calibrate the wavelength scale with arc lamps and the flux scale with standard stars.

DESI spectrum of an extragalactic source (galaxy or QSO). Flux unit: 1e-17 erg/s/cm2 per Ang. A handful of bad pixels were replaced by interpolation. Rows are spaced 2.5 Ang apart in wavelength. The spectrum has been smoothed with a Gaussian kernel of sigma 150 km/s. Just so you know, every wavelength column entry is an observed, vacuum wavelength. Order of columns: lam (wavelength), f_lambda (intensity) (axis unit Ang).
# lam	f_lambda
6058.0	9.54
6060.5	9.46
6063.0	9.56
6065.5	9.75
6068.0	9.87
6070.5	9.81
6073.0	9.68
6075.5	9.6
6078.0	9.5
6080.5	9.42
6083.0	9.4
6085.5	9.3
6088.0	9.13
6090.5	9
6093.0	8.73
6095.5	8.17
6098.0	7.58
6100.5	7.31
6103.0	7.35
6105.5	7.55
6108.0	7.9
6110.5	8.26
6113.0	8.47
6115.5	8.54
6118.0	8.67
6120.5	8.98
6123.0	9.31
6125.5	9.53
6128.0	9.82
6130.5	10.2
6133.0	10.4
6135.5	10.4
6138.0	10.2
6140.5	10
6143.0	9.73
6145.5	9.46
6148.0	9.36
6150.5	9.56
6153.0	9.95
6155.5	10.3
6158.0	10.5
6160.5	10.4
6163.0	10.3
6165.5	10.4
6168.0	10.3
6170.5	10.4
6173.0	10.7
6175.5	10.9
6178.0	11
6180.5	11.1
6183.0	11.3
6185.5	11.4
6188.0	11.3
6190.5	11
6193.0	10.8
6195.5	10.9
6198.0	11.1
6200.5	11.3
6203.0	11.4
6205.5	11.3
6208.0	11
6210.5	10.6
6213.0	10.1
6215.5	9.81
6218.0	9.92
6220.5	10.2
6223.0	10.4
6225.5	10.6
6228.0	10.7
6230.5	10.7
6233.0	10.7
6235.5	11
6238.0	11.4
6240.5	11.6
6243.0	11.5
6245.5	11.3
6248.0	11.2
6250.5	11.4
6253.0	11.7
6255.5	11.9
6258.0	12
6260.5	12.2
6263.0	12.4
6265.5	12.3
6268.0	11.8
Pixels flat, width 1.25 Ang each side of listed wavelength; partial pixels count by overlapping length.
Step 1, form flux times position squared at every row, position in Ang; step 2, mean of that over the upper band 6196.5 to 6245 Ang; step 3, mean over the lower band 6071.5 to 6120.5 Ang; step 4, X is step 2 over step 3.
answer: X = 1.3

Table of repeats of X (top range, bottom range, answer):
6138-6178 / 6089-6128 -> 1.23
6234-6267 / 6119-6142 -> 1.23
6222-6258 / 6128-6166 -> 1.15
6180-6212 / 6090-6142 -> 1.28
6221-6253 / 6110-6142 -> 1.21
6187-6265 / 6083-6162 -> 1.25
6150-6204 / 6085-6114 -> 1.35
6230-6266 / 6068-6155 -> 1.32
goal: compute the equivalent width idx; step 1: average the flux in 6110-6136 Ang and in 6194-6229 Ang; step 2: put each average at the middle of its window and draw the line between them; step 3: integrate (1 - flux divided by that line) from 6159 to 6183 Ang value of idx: -1.41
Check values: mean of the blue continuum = 9.33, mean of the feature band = 10.6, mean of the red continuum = 10.7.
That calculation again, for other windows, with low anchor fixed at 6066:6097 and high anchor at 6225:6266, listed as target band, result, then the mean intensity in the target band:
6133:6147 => 0.1 Ang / 9.99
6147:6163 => 0.3 Ang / 10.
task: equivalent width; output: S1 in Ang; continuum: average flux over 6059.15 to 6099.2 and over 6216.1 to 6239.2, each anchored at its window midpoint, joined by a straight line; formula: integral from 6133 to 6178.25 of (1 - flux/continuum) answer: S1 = -1.2 Ang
